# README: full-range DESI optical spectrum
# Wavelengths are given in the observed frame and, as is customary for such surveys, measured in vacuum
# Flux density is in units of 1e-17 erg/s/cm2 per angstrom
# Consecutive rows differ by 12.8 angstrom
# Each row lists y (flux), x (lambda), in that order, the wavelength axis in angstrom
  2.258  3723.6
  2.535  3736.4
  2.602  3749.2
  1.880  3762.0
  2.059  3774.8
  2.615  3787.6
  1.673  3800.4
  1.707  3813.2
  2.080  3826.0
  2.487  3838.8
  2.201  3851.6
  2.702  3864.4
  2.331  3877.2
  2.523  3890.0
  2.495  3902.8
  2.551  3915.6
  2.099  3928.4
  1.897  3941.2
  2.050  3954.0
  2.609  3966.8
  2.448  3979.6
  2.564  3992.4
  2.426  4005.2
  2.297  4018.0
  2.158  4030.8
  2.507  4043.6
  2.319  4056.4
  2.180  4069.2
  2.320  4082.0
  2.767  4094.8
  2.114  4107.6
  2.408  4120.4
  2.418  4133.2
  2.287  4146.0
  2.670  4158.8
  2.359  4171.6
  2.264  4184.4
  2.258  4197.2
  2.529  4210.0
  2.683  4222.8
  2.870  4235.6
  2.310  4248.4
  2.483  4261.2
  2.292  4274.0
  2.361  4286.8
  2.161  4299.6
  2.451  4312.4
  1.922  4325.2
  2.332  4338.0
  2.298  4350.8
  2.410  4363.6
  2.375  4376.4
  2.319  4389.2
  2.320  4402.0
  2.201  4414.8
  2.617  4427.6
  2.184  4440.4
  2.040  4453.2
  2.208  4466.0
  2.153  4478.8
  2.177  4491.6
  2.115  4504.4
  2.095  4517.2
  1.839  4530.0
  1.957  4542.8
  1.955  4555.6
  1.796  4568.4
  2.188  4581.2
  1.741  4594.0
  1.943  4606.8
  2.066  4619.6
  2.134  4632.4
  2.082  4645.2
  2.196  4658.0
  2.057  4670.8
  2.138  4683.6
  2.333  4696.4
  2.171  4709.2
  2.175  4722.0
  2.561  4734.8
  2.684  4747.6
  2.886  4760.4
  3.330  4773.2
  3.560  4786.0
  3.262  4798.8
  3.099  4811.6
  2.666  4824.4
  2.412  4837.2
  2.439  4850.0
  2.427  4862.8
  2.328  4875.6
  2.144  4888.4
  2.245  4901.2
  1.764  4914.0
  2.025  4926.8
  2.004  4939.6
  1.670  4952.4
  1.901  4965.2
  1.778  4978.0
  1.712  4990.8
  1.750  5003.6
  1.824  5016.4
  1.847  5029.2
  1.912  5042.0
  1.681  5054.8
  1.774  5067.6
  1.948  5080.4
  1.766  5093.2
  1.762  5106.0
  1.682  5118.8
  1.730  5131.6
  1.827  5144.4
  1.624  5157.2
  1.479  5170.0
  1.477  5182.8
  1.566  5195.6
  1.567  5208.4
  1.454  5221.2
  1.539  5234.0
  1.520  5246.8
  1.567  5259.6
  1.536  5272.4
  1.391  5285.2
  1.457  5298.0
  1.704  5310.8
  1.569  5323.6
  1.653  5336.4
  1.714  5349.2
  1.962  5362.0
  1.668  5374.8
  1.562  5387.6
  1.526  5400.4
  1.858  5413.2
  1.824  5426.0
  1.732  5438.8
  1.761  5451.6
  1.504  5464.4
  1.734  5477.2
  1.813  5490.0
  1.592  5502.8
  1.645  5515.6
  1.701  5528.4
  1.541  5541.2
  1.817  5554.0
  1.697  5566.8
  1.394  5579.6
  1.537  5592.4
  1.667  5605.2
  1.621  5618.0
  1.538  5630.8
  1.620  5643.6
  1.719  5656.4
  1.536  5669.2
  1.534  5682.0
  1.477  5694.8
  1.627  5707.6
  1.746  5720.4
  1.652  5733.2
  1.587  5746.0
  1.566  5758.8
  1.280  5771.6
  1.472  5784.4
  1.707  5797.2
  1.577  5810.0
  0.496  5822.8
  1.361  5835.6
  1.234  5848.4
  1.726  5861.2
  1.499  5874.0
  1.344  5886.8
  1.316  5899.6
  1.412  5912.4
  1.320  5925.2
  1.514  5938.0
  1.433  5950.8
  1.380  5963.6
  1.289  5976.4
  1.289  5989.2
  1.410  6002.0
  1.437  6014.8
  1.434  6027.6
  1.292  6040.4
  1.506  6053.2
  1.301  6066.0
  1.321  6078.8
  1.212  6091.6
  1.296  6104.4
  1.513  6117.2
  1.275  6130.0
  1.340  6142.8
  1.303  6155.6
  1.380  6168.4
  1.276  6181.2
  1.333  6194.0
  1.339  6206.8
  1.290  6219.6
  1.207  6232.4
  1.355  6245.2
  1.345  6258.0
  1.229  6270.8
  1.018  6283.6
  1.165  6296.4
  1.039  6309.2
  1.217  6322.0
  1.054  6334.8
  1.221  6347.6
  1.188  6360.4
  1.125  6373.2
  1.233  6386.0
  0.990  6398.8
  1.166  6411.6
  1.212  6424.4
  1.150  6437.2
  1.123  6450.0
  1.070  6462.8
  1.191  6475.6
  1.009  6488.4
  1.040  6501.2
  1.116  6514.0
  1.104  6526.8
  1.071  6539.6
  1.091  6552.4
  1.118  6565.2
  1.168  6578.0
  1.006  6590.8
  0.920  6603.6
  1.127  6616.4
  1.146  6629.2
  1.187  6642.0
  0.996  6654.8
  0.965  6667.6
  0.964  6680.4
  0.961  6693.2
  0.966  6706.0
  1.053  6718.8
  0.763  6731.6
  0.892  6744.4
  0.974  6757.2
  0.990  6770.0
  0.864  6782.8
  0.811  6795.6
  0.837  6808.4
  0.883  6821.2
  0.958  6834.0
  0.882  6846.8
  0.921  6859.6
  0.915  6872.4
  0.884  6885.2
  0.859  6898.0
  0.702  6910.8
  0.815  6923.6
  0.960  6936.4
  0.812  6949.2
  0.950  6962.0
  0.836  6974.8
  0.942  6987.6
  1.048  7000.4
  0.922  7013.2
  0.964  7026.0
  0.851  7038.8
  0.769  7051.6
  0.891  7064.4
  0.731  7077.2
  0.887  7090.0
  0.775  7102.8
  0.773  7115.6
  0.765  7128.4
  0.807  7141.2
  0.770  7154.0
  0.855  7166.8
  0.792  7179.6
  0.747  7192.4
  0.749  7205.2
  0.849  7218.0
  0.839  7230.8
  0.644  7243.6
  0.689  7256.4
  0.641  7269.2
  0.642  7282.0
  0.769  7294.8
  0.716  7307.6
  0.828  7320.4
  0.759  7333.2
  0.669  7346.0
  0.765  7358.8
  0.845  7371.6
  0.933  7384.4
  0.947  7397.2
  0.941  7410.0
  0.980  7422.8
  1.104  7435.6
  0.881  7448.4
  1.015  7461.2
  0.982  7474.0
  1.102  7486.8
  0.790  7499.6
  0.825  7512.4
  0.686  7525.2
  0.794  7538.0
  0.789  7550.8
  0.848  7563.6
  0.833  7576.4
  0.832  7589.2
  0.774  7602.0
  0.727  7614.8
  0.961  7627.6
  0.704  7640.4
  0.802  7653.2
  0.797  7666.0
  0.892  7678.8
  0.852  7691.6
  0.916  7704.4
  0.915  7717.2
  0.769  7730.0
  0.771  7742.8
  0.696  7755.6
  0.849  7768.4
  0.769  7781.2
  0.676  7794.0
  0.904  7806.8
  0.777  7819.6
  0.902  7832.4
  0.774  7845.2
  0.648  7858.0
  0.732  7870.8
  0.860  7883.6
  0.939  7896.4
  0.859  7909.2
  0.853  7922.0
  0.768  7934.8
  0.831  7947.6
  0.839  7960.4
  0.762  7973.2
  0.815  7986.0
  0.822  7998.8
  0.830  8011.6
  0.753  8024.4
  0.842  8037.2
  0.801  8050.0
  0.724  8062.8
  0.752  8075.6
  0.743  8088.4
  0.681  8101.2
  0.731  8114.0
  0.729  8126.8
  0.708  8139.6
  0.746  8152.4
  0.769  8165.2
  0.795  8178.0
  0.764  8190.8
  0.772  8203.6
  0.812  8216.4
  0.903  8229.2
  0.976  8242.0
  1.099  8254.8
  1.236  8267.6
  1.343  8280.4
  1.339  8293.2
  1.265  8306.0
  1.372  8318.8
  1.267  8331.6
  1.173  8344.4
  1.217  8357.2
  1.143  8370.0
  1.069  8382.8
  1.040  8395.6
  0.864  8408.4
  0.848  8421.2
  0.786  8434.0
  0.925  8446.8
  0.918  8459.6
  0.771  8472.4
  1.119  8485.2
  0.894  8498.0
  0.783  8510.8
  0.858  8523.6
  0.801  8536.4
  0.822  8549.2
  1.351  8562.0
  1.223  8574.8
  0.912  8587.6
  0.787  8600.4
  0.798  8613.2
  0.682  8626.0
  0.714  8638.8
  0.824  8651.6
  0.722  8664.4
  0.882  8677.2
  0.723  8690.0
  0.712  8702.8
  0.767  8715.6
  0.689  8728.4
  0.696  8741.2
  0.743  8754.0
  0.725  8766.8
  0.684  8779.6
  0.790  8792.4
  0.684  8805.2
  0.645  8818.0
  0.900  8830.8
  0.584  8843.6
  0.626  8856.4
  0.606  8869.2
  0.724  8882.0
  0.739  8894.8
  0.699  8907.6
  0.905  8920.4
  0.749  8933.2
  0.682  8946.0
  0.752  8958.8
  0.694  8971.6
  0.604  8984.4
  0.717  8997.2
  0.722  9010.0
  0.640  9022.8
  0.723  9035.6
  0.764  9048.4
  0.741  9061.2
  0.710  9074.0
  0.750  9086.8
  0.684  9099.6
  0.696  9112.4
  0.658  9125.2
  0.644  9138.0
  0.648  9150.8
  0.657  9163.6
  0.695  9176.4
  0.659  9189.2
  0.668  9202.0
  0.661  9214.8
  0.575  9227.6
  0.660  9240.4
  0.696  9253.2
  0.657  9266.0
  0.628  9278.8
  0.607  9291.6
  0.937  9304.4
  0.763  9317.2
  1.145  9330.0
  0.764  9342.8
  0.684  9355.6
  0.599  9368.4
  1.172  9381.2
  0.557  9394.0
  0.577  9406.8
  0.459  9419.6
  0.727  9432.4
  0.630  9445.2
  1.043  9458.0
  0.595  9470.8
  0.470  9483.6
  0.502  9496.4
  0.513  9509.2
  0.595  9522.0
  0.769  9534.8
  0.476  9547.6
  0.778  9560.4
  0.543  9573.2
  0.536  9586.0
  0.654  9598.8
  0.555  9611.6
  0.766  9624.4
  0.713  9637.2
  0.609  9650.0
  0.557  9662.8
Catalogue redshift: 0.711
